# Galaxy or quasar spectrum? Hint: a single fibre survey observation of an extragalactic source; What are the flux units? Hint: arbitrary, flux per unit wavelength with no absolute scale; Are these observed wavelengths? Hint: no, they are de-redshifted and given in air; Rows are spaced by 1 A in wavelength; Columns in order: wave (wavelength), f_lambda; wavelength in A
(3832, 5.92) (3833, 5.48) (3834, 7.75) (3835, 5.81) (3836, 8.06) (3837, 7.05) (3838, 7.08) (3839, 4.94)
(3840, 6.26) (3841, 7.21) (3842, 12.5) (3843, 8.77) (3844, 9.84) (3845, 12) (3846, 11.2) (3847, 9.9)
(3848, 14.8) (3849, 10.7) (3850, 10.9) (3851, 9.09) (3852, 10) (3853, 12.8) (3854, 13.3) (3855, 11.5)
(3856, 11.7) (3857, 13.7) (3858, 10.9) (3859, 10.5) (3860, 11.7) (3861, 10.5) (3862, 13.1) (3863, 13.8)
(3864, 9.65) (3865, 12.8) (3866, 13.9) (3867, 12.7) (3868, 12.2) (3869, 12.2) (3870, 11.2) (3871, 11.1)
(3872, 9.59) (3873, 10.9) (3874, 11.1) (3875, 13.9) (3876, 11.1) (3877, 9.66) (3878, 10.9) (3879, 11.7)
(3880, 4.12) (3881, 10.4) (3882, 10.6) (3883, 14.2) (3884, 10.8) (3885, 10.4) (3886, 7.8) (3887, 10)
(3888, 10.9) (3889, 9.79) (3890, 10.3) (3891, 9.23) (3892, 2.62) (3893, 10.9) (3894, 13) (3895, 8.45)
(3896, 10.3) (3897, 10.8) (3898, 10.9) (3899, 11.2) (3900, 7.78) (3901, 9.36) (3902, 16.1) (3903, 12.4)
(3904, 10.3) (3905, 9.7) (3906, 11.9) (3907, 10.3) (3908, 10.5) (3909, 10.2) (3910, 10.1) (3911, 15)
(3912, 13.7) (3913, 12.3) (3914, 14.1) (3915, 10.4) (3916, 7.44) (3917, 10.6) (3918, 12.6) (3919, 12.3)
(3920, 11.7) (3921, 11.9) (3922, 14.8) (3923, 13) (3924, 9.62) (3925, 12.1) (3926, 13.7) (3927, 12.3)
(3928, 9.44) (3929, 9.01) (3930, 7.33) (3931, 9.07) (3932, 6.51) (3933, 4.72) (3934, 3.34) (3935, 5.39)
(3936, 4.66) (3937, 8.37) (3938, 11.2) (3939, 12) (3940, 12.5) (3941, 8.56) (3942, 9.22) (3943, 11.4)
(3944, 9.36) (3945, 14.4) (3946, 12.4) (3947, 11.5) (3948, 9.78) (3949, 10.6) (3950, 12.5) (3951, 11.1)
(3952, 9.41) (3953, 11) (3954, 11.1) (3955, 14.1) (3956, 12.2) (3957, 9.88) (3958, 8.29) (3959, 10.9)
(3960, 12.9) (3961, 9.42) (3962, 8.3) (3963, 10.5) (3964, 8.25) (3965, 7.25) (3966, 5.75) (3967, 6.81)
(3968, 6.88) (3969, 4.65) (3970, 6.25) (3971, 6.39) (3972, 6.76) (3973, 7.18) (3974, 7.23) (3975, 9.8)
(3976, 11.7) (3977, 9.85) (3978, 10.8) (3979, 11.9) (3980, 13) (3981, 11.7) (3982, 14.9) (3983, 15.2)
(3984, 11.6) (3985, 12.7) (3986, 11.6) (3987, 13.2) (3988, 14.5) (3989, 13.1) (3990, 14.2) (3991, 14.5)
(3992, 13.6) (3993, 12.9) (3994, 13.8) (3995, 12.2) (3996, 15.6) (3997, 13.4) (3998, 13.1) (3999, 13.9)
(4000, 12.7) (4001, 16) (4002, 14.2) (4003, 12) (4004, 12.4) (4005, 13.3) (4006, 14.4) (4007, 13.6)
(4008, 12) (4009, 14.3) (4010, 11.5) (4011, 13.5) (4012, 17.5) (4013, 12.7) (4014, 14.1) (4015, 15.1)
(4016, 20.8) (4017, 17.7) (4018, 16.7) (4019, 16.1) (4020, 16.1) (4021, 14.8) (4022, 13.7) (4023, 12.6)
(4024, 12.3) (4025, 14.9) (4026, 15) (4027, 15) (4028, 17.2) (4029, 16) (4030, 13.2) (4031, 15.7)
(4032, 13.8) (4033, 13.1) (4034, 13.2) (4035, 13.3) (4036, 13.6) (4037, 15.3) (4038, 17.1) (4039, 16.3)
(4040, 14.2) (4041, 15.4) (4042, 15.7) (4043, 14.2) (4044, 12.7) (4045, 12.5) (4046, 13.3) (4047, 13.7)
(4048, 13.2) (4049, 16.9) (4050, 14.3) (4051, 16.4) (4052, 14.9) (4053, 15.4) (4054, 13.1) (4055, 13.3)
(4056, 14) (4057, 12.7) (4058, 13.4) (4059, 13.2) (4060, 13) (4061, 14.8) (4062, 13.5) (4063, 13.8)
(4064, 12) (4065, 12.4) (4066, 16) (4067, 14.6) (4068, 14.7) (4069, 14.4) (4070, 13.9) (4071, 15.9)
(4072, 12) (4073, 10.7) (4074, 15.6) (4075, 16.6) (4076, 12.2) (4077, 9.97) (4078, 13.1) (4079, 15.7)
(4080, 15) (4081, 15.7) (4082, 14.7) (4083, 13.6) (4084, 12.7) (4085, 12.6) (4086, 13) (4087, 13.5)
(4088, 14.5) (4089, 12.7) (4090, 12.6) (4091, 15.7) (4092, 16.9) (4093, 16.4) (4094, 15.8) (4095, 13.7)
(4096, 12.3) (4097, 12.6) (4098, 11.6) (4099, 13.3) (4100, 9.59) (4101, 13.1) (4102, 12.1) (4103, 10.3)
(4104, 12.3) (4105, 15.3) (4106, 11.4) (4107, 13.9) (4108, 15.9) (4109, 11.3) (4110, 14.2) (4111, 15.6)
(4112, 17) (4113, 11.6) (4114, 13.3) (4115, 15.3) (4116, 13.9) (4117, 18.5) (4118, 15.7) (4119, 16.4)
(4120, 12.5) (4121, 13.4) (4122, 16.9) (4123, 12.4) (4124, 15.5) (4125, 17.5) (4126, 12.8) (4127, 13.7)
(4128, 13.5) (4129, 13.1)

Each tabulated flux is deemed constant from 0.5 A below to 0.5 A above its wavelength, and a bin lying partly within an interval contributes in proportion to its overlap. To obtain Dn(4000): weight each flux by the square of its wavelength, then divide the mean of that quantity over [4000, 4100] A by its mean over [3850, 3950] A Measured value 1.4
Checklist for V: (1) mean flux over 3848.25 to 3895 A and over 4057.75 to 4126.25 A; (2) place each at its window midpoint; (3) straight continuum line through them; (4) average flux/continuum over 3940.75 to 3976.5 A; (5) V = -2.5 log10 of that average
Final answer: 0.26 mag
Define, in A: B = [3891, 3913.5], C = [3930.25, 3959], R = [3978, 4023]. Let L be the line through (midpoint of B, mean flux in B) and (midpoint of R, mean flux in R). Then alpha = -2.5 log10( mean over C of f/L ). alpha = 0.236 mag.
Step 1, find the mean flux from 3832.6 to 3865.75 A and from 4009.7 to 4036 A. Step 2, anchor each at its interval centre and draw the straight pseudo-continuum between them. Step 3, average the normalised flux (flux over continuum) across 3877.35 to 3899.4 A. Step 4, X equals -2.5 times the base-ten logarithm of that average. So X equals 0.132 mag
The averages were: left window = 10.2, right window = 14.8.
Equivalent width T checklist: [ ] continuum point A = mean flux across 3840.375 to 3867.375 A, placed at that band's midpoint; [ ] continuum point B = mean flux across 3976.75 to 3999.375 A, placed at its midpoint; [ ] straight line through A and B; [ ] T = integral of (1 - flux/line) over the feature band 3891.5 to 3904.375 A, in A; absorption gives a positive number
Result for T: 1.80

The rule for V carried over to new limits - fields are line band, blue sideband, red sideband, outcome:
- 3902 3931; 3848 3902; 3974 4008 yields 0.02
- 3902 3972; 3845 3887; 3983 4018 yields 0.24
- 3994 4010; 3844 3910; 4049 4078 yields -0.05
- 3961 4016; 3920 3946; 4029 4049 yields 0.04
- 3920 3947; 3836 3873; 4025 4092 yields 0.22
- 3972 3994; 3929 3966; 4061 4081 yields -0.11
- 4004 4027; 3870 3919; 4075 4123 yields -0.17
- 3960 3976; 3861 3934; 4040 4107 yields 0.47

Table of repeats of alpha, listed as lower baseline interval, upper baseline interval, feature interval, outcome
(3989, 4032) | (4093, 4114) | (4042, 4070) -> -0.013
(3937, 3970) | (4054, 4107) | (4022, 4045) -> -0.181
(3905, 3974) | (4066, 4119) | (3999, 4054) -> -0.192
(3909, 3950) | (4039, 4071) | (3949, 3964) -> 0.051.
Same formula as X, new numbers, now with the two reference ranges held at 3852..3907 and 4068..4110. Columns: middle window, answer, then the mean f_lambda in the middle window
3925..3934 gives 0.288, 8.87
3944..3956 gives 0.025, 11.6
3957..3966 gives 0.274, 9.29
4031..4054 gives -0.120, 14.5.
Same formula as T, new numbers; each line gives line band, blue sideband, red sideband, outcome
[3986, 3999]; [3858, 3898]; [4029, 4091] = -0.8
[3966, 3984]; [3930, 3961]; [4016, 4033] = 3.8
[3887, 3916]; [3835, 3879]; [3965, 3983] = -1.7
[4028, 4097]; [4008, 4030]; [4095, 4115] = -0.5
